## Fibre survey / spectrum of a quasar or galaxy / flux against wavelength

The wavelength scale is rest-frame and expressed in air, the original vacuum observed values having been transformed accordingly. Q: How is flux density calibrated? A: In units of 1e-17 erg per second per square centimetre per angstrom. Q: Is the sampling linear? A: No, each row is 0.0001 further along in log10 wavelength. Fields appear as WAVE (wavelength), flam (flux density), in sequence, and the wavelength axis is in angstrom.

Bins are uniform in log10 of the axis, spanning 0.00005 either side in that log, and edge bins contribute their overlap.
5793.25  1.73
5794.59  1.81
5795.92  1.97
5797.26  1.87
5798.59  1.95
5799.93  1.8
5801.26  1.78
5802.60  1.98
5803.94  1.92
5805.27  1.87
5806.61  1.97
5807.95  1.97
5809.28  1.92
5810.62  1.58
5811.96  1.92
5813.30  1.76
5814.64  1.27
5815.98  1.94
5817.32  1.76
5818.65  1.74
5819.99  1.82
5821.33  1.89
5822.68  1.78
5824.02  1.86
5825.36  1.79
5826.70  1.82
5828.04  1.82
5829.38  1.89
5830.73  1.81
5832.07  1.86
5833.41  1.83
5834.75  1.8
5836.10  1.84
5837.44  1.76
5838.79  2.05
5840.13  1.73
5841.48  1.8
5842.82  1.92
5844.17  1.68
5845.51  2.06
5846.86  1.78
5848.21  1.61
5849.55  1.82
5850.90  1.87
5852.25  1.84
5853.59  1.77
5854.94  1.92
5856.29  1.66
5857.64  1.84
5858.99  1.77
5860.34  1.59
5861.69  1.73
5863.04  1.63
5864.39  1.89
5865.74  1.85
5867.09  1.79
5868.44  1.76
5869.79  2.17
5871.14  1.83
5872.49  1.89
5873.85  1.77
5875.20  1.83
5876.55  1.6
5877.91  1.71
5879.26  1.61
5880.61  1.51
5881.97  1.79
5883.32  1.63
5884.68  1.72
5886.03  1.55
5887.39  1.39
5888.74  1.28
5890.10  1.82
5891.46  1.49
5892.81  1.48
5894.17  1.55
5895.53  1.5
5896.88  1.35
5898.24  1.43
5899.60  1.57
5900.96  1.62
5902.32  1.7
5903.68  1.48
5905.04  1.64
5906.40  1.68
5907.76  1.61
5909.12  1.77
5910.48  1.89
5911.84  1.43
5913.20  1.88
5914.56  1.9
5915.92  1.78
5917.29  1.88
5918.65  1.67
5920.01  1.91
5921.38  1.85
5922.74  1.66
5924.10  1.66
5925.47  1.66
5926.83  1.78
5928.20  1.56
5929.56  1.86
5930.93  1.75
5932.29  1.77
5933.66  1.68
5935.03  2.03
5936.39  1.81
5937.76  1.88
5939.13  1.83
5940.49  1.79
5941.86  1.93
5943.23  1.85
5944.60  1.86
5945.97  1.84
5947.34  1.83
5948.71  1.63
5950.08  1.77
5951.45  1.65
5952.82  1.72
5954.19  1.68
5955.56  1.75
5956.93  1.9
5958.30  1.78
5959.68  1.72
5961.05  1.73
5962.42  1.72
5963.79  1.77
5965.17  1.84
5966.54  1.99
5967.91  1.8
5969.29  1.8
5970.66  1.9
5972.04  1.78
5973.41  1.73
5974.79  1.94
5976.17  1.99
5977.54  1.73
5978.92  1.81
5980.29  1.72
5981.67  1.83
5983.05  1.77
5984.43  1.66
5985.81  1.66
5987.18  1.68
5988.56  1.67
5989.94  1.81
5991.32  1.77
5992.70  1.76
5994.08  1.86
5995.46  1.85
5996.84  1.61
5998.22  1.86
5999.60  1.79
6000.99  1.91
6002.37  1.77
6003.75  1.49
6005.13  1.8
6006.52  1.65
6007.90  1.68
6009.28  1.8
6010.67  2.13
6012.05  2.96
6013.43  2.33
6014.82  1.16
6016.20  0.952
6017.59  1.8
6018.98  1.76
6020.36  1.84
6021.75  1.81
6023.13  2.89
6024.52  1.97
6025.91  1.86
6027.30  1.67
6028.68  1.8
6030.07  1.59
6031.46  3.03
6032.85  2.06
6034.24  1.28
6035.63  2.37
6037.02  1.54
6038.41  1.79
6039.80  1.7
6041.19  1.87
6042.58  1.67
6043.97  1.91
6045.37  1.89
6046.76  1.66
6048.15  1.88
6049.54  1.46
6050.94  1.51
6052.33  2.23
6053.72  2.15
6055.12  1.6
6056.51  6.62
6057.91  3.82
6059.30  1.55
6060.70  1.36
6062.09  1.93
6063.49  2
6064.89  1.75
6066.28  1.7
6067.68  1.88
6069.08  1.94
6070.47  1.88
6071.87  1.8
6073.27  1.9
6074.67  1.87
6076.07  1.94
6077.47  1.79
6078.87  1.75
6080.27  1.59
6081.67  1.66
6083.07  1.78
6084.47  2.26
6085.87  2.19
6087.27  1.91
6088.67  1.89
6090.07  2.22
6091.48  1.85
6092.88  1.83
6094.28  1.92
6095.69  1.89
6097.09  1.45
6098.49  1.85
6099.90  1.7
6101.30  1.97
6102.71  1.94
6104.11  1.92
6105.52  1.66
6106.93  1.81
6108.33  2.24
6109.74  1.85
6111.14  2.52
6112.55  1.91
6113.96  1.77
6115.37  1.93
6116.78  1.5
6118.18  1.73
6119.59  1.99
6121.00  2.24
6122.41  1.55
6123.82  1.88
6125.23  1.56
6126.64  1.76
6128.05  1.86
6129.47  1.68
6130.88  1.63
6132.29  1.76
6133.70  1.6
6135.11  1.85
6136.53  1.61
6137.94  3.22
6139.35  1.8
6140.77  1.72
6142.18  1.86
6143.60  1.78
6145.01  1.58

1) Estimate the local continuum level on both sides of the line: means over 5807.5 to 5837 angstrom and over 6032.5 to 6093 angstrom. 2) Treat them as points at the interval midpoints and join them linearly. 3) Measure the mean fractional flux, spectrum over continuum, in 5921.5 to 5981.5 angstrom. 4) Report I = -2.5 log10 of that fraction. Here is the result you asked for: 0.065 mag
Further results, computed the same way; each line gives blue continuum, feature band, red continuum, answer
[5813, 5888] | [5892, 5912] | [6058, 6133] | 0.135 mag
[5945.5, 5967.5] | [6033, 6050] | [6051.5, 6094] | 0.135 mag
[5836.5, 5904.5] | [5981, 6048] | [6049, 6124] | 0.033 mag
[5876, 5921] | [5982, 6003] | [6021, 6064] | 0.095 mag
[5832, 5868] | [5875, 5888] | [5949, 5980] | 0.109 mag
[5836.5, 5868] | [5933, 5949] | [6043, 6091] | 0.035 mag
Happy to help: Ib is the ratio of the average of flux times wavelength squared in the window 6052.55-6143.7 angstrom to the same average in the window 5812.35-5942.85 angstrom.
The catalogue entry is 1.21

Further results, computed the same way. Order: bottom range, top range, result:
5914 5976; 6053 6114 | 1.18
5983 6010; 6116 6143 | 1.10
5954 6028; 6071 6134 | 1.06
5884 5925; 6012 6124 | 1.25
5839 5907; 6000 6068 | 1.23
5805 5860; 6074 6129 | 1.13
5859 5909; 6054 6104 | 1.31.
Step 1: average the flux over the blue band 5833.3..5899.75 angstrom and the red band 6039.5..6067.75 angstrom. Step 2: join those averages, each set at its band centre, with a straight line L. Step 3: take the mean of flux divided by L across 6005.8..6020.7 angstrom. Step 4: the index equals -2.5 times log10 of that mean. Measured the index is 0.12 mag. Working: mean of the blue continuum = 1.72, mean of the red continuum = 2.11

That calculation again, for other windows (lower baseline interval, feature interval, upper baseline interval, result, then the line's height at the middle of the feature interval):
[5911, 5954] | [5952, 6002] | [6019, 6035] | 0.05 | 1.87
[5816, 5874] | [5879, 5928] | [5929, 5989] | 0.10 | 1.8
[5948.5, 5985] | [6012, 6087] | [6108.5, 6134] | -0.09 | 1.81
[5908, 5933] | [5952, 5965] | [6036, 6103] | 0.03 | 1.81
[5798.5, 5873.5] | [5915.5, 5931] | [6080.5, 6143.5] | 0.05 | 1.84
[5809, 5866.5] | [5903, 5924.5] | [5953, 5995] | 0.04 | 1.79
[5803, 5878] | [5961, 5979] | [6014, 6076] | 0.05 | 1.91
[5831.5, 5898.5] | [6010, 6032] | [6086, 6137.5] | -0.09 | 1.81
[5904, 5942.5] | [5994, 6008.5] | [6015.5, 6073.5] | 0.10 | 1.91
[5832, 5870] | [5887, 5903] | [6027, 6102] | 0.21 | 1.84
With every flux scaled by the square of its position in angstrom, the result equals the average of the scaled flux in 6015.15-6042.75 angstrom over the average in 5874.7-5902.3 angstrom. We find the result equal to 1.2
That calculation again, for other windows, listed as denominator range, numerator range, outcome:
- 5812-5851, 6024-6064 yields 1.23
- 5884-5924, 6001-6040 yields 1.19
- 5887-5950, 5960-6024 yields 1.09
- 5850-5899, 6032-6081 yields 1.25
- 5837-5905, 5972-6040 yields 1.13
